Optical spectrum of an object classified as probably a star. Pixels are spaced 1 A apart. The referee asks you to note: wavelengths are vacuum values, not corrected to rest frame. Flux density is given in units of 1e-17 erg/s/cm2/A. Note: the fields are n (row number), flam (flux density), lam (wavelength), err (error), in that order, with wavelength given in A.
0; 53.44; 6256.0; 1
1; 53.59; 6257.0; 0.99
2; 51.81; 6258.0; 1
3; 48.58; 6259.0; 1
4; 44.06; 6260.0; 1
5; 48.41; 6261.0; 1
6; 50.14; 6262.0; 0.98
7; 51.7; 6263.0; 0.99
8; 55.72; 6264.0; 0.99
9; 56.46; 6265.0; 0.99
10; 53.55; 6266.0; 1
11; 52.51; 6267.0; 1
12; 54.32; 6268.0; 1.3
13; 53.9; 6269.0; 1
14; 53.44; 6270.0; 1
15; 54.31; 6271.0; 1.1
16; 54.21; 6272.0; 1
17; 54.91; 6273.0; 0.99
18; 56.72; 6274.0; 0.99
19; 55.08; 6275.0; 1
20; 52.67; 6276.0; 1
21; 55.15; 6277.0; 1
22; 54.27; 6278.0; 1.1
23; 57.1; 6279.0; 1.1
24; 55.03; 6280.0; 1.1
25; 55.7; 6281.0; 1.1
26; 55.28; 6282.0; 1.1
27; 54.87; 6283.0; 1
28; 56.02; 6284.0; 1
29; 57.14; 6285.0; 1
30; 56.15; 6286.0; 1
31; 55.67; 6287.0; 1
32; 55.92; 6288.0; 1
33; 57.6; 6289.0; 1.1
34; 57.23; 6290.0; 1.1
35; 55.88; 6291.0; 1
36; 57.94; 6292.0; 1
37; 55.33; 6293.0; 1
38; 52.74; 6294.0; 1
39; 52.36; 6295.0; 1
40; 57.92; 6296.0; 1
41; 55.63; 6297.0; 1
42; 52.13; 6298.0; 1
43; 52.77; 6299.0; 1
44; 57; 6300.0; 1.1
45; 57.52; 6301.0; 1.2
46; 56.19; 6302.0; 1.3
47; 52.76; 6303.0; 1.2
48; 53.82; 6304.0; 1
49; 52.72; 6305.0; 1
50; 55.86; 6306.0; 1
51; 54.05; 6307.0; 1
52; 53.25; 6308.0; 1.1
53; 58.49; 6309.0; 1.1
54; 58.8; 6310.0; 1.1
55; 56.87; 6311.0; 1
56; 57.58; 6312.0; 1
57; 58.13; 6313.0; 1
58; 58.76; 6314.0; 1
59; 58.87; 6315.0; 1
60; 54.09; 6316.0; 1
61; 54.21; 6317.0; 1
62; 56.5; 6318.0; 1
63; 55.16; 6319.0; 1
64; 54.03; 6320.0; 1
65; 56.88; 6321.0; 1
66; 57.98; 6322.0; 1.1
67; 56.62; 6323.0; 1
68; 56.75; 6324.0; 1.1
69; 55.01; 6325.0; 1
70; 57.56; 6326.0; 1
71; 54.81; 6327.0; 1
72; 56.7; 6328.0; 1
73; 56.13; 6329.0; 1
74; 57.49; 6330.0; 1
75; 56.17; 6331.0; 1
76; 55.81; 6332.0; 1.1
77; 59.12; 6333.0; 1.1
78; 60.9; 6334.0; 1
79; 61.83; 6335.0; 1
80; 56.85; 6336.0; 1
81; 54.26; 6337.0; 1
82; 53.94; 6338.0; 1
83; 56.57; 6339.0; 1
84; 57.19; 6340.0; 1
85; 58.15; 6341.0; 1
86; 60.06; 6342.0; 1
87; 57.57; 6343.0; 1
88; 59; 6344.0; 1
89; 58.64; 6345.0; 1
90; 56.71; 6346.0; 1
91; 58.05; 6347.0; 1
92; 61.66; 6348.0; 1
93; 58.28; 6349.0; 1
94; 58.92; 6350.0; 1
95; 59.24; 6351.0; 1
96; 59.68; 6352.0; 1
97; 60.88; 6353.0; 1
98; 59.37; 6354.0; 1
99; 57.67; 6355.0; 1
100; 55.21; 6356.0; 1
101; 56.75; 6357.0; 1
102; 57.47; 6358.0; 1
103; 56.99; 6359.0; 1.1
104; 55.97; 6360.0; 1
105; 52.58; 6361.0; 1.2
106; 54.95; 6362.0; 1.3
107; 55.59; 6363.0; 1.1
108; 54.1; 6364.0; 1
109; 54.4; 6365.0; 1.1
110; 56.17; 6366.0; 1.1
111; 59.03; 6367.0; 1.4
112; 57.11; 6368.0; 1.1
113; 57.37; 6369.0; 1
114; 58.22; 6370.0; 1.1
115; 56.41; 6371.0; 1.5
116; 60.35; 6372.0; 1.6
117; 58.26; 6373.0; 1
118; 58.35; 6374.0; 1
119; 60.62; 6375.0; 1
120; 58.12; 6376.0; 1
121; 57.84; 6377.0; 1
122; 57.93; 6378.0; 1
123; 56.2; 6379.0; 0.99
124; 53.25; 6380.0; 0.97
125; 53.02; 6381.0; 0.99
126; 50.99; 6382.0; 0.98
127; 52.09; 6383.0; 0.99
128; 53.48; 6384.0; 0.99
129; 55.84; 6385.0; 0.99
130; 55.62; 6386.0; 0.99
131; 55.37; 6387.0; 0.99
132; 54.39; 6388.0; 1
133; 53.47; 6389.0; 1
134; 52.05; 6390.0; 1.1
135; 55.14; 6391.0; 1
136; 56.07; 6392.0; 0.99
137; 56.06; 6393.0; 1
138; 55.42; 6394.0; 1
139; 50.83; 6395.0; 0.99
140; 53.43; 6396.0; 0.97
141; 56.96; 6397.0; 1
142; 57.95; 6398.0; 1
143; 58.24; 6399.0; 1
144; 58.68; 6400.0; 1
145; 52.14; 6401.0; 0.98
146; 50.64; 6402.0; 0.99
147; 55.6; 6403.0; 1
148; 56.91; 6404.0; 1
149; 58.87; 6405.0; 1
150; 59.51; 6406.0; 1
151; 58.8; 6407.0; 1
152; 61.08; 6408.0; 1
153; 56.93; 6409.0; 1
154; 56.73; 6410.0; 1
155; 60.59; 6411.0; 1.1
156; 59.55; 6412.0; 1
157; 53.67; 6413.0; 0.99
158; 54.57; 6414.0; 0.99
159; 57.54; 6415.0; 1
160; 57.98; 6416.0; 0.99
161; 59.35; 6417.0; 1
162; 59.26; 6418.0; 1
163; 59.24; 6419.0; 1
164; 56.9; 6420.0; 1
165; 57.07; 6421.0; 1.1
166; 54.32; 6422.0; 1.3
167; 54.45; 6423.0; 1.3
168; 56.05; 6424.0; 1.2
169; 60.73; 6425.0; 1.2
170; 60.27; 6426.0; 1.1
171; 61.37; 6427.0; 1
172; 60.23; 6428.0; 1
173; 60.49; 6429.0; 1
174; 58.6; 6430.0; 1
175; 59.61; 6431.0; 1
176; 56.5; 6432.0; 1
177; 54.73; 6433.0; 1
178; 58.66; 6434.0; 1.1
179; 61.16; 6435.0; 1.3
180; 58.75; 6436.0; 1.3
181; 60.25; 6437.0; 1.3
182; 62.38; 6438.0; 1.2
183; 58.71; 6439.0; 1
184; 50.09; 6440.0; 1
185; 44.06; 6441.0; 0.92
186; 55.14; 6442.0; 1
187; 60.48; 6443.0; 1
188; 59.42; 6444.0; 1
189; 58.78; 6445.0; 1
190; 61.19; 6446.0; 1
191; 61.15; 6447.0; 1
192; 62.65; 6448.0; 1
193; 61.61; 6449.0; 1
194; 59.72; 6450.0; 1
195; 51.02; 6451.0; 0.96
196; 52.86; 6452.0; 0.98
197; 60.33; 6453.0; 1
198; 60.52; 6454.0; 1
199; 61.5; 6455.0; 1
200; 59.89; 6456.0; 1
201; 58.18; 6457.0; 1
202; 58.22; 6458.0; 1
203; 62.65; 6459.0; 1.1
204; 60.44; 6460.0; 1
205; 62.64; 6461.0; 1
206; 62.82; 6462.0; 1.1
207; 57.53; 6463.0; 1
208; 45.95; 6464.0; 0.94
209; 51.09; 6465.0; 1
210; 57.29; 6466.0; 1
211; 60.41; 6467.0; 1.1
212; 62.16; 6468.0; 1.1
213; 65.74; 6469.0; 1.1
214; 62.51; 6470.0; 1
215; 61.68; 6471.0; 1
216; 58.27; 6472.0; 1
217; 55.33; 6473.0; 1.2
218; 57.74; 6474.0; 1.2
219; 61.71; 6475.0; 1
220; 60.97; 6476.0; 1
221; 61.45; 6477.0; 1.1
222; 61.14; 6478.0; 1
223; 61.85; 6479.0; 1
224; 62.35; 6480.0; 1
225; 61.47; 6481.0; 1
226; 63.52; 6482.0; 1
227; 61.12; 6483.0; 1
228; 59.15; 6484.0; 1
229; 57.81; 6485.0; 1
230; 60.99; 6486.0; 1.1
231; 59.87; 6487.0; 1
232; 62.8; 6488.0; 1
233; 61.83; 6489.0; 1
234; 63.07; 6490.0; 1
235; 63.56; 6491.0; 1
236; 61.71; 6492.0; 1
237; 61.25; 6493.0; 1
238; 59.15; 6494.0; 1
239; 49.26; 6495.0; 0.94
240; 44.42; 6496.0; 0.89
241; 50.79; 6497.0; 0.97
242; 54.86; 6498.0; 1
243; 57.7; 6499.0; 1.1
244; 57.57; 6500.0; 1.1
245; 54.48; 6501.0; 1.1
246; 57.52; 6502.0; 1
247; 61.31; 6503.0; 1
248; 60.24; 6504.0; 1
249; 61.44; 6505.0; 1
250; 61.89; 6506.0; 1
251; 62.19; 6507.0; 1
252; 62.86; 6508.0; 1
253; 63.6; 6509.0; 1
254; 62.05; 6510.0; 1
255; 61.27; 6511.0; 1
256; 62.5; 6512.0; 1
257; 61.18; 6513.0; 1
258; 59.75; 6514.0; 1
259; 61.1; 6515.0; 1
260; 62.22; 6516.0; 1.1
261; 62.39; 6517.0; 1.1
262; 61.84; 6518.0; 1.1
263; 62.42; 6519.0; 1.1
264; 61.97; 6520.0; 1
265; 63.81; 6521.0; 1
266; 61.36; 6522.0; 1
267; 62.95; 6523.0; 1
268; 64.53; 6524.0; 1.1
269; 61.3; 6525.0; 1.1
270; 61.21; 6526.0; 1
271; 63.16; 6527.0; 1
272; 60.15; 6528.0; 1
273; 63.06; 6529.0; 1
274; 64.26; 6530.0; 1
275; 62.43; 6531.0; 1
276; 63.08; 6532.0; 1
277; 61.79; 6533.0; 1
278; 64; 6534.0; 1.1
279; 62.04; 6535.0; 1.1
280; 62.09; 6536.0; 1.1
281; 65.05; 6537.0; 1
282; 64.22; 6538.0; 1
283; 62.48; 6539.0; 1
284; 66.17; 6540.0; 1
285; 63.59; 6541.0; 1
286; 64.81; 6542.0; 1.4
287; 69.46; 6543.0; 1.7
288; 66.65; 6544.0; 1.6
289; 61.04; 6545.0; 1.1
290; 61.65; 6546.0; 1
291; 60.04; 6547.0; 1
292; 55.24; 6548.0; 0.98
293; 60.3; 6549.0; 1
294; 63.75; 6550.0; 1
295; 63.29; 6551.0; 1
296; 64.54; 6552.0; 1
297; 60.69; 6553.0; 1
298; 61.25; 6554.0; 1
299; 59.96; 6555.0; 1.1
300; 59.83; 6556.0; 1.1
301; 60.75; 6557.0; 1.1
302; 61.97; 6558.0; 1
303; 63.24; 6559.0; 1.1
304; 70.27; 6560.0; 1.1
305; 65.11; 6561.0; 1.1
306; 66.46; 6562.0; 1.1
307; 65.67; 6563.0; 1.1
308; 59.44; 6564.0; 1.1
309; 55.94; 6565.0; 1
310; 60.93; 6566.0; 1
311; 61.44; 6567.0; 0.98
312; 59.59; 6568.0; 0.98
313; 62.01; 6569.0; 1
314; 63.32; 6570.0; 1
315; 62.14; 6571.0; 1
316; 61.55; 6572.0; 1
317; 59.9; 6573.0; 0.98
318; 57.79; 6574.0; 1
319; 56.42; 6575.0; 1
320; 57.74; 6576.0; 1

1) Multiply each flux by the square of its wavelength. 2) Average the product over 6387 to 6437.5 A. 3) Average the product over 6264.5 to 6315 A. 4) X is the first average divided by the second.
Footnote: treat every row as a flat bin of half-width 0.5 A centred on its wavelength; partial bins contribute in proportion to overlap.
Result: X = 1.1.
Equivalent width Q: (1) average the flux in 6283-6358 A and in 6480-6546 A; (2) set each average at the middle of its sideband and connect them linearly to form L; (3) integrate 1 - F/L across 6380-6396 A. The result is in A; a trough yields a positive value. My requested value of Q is 1.20 A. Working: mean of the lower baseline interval 56.7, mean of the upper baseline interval 61.3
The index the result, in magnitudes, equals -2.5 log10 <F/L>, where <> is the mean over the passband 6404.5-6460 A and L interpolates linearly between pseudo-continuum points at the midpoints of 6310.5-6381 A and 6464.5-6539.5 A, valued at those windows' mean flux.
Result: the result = 0.02 mag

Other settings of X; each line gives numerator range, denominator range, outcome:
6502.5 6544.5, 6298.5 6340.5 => 1.19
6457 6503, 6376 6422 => 1.08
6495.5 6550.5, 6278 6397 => 1.15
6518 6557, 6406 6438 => 1.11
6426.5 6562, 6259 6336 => 1.16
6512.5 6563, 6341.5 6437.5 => 1.15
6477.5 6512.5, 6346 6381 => 1.08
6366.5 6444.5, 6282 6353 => 1.03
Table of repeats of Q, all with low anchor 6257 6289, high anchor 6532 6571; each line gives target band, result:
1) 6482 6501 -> 0.8 A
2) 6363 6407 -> 1.2 A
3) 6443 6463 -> -0.1 A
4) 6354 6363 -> 0.1 A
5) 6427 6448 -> 0.3 A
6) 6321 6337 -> -0.4 A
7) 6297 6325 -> -0.3 A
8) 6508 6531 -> -0.2 A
